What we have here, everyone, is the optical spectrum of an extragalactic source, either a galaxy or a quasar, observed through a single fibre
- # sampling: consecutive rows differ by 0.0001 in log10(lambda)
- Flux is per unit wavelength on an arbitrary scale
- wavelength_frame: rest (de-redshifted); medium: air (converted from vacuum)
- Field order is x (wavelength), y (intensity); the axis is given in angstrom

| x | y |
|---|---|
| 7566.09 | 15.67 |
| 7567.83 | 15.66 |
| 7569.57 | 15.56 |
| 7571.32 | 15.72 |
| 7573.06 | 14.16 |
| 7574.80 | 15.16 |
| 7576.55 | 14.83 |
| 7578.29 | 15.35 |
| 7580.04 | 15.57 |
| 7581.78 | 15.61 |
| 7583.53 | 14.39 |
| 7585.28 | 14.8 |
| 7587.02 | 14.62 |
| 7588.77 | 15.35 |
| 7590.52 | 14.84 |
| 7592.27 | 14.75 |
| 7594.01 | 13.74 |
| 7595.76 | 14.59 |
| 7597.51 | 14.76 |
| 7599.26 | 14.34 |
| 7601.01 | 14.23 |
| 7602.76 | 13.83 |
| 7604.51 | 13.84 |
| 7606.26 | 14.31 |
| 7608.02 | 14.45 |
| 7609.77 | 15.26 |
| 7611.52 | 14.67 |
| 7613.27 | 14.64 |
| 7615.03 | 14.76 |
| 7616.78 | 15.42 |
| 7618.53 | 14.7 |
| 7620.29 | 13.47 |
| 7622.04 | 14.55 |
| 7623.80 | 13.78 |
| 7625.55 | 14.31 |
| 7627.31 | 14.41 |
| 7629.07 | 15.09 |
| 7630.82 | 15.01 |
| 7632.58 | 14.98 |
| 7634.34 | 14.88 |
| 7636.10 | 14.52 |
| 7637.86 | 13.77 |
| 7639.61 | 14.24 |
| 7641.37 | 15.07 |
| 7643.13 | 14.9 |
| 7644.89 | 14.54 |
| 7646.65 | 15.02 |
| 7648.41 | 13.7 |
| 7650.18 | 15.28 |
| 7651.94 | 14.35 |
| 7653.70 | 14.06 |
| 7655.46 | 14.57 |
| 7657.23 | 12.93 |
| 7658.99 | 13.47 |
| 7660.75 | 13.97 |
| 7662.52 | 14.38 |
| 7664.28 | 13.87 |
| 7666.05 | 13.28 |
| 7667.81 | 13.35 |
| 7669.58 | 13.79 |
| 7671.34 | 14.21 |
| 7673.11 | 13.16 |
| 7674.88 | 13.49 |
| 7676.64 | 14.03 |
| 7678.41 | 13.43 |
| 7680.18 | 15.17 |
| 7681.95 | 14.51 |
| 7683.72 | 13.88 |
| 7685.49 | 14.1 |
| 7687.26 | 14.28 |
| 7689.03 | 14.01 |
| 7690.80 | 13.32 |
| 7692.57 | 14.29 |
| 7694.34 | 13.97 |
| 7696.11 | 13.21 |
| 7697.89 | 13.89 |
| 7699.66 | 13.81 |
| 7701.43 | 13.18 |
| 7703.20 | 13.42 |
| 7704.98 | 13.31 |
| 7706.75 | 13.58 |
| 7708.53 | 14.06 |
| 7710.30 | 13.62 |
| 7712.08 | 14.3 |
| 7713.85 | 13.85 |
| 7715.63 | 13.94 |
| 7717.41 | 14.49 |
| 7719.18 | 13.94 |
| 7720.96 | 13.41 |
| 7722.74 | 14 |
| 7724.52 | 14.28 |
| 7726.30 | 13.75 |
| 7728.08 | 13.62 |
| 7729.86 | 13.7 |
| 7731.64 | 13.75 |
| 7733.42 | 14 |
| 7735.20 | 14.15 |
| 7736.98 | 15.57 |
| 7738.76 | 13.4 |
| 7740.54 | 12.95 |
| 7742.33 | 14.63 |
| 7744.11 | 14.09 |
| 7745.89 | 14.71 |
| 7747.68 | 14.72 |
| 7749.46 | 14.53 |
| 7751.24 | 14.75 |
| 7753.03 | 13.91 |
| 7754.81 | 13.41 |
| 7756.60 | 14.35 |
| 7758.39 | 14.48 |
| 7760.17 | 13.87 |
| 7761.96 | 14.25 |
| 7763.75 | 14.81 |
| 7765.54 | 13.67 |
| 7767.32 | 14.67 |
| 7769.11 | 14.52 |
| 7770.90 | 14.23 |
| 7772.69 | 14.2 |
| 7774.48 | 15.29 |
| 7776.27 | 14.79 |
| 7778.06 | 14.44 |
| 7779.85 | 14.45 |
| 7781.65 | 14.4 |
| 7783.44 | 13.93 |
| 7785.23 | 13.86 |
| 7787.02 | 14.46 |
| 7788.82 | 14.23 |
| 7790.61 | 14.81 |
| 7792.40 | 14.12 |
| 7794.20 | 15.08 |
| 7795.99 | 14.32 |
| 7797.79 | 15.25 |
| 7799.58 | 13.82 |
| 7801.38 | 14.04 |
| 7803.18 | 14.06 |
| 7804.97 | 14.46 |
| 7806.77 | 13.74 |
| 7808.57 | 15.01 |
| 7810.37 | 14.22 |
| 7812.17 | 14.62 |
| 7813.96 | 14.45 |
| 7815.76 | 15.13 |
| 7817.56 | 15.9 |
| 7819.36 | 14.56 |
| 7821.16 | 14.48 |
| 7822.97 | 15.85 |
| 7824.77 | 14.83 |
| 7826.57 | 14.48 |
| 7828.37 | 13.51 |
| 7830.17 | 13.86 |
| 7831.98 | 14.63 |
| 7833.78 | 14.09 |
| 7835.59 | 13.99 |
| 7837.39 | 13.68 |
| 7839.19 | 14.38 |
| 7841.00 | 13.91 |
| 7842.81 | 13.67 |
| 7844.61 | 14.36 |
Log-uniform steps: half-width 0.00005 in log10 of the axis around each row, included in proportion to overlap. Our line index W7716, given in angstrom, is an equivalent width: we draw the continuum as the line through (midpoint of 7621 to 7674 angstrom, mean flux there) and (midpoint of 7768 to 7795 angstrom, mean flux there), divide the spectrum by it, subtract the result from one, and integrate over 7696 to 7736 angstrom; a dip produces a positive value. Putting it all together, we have 1.5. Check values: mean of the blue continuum 14.2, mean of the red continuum 14.5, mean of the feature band 13.8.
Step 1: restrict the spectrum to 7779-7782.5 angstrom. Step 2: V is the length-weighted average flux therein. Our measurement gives 14.4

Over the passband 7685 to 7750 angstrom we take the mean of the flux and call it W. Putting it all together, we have 13.9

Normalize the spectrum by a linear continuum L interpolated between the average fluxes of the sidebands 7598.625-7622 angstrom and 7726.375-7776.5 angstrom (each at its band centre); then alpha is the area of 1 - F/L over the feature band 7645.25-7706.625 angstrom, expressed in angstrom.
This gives 1.9 angstrom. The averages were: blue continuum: 14.5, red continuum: 14.2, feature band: 13.9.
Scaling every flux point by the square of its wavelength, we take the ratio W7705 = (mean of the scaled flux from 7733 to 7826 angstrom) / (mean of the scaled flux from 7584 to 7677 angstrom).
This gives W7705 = 1.05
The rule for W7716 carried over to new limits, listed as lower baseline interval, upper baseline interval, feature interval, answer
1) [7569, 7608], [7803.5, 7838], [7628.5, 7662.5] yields 0.56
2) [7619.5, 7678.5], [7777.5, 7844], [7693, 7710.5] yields 0.77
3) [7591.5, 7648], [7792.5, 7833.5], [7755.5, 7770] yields 0.22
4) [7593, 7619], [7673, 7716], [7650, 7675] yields 0.42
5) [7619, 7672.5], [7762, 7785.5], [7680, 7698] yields 0.36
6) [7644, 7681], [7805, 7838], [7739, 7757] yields 0.13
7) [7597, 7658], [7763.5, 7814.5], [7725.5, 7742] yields 0.60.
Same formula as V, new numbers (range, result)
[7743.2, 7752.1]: 14.6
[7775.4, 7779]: 14.6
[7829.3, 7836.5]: 14.1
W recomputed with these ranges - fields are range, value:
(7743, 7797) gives 14.4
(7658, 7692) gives 13.9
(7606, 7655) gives 14.6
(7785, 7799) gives 14.5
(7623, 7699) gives 14.1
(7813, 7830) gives 14.8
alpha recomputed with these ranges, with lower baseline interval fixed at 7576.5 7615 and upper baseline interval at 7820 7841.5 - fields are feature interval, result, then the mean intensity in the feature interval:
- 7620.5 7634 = 0.1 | 14.5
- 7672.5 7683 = 0.4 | 14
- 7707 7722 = 0.6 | 13.9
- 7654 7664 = 0.5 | 13.9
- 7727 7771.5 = 0.8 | 14.2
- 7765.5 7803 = -0.1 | 14.4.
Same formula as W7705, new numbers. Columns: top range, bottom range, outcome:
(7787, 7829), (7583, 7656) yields 1.05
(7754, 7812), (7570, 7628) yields 1.03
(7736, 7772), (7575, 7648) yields 1.01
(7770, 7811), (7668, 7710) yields 1.07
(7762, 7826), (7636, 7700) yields 1.07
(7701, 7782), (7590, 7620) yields 1.01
